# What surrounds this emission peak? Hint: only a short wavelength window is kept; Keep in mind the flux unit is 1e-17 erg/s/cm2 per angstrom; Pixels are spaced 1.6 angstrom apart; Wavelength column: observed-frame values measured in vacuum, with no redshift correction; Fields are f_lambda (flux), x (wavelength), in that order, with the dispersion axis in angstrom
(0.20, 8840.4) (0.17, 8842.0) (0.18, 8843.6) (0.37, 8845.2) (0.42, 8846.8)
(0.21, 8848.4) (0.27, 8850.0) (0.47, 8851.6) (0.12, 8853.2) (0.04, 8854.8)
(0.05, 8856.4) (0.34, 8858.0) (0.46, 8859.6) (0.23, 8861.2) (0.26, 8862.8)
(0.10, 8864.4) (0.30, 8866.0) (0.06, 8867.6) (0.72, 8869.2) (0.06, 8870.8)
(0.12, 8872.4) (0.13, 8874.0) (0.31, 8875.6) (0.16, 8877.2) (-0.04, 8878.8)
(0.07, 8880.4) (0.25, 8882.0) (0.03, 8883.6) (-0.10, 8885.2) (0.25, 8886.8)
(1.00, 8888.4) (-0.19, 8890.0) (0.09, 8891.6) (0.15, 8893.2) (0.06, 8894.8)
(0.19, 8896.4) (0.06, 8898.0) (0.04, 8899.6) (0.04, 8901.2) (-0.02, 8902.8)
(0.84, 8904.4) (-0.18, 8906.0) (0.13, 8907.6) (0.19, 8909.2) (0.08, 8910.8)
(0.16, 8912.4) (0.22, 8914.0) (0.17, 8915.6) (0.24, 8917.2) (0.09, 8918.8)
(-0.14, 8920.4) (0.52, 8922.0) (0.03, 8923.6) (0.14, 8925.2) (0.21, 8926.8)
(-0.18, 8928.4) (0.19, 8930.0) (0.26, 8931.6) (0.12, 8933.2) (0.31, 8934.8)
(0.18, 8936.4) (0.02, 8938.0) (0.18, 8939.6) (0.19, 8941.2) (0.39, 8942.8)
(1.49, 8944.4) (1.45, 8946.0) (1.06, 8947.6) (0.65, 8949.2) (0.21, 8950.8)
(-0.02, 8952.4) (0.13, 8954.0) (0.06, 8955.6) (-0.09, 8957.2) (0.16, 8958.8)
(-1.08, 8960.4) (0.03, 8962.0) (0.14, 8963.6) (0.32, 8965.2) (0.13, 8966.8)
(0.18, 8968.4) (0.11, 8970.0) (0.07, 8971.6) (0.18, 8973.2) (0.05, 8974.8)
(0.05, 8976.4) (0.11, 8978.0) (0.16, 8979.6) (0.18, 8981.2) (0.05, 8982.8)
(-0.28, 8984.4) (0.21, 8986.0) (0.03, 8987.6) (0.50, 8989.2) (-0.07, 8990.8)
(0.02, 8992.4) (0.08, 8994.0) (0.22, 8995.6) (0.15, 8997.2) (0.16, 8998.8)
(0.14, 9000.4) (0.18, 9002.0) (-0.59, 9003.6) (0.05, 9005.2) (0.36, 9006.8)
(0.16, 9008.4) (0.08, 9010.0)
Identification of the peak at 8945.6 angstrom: [O III] 5007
